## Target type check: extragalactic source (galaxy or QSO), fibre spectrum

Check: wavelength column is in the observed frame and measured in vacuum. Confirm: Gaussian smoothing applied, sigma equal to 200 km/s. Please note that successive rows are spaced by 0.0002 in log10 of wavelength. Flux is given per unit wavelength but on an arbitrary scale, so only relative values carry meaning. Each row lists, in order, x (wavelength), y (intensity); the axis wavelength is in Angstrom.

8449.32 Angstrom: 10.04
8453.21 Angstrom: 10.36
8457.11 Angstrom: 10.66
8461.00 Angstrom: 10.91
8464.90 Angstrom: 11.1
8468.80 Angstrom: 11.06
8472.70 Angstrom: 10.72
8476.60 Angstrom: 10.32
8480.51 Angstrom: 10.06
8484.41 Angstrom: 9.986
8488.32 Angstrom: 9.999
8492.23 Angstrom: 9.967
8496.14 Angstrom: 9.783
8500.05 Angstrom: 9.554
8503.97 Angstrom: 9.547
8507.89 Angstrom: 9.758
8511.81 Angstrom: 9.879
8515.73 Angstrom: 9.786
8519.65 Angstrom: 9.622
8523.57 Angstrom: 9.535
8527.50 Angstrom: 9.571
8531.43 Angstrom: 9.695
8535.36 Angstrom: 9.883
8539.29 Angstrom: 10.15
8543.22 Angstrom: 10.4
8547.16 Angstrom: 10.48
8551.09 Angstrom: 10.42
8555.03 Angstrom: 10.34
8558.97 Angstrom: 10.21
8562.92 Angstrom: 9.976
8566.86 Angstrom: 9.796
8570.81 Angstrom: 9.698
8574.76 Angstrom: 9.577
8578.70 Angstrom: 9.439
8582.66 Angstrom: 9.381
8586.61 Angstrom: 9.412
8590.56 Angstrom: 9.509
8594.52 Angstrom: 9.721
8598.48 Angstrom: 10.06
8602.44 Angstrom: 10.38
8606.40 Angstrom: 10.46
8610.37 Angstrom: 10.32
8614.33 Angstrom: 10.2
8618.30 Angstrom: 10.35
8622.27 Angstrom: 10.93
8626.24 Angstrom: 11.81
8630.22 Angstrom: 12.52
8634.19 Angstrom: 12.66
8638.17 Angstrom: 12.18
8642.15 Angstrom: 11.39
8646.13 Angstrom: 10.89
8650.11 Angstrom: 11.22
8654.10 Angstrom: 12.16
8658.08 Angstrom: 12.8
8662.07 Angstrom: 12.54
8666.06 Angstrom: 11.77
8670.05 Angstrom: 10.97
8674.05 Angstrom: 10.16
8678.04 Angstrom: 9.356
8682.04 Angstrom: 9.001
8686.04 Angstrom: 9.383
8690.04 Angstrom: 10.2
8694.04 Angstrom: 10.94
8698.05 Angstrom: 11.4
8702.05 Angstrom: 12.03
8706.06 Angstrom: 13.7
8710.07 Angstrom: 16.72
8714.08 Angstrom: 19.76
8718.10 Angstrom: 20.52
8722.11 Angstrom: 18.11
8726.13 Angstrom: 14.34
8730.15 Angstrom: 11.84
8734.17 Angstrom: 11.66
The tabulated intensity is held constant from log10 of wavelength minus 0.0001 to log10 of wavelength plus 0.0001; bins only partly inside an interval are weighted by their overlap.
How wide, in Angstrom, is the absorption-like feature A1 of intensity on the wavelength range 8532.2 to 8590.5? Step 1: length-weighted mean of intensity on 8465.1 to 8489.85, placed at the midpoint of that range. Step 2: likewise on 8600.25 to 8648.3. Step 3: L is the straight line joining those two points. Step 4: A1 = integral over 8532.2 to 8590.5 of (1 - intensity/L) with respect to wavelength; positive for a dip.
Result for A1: 4.97 Angstrom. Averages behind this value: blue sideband 10.4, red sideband 11.2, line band 9.92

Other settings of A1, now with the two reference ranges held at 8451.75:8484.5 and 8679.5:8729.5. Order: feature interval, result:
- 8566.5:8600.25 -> 7.0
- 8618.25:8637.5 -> 1.4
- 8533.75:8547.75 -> 1.6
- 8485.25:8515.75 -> 3.4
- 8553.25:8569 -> 2.4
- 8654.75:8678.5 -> 3.2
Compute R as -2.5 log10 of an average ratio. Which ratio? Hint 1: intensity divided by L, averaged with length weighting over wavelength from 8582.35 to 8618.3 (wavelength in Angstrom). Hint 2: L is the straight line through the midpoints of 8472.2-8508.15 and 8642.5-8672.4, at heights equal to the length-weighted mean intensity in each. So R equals 0.12 mag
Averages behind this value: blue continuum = 9.95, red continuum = 11.7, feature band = 9.99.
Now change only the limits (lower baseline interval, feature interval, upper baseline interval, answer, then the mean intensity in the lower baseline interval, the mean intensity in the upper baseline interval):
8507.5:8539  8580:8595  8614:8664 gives 0.145 mag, 9.74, 11.7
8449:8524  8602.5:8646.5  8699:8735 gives 0.185 mag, 10.1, 15.4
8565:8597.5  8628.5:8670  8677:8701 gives -0.201 mag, 9.58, 10.2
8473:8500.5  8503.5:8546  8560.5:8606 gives 0.010 mag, 10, 9.75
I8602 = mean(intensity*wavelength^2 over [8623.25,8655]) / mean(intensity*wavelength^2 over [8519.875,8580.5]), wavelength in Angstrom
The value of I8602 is 1.2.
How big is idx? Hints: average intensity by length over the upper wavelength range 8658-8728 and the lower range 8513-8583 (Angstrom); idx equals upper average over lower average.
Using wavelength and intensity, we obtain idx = 1.31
